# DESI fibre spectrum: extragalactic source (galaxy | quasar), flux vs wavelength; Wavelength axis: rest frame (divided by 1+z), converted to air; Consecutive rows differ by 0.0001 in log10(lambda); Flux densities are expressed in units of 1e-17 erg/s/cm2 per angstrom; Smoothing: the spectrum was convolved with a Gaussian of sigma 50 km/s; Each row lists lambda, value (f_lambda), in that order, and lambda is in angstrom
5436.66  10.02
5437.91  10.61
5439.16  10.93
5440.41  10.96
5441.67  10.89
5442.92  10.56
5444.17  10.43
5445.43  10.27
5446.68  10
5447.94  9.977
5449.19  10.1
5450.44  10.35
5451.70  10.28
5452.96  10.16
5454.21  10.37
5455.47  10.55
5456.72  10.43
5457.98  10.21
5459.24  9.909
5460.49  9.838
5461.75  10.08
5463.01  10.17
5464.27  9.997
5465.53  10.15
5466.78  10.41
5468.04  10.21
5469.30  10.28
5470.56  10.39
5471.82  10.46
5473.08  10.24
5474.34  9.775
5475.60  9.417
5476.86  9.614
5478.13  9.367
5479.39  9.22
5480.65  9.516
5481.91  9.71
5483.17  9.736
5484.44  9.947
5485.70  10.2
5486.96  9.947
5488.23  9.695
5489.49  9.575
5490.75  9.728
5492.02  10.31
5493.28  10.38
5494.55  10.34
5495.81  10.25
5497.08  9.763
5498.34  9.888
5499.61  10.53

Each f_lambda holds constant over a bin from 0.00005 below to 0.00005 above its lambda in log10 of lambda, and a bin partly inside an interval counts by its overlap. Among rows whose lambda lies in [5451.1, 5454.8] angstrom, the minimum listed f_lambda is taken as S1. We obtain 10.16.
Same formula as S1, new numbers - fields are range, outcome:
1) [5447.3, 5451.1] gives 9.977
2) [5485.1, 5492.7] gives 9.575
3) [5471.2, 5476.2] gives 9.417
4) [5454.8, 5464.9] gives 9.838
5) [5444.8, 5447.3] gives 10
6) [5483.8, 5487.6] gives 9.947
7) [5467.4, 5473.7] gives 10.21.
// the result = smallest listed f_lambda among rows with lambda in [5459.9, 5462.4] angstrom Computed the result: 9.838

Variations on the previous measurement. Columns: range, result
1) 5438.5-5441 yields 10.93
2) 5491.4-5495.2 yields 10.31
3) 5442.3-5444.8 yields 10.43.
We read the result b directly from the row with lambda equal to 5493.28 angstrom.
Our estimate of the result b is 10.38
